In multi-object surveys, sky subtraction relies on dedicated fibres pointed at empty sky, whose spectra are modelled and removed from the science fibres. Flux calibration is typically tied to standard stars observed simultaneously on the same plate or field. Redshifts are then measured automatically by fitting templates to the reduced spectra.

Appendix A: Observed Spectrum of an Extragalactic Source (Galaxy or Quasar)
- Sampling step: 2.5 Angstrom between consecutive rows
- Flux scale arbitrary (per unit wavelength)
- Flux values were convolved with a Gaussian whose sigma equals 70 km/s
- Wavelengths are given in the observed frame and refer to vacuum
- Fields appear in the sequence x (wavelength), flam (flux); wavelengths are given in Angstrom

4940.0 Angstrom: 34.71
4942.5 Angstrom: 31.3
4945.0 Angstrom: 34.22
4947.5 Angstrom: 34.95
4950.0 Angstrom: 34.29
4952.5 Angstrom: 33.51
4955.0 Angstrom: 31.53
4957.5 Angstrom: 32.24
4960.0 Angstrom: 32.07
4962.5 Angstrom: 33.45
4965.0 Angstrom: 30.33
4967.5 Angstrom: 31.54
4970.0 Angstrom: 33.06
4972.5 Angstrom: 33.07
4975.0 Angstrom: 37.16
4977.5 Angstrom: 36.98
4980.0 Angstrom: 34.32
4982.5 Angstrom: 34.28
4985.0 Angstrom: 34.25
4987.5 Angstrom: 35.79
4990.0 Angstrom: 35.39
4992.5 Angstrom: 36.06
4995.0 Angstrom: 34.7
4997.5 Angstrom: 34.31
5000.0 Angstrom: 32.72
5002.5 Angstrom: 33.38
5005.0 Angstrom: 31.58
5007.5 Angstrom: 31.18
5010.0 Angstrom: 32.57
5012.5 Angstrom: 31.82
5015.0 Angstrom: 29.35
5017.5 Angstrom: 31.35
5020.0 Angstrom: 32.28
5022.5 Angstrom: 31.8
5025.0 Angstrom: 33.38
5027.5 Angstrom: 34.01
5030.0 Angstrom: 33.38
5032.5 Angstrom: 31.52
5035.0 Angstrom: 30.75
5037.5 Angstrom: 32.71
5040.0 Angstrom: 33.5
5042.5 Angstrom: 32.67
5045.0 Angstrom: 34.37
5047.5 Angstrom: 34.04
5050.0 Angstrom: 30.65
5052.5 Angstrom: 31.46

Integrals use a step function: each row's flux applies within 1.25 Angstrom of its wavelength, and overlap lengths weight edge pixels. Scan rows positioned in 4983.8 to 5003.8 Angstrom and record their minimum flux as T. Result 32.72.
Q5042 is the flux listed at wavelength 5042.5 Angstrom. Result 32.67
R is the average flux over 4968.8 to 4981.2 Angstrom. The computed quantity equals 34.9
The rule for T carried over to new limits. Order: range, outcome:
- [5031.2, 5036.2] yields 30.75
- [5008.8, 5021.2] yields 29.35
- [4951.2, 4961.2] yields 31.53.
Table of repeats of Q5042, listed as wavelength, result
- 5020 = 32.28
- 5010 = 32.57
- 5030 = 33.38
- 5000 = 32.72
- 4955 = 31.53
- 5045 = 34.37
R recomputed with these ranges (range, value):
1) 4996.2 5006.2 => 33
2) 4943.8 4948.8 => 34.6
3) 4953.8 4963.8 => 32.3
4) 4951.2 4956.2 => 32.5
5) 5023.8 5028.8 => 33.7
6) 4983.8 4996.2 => 35.2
